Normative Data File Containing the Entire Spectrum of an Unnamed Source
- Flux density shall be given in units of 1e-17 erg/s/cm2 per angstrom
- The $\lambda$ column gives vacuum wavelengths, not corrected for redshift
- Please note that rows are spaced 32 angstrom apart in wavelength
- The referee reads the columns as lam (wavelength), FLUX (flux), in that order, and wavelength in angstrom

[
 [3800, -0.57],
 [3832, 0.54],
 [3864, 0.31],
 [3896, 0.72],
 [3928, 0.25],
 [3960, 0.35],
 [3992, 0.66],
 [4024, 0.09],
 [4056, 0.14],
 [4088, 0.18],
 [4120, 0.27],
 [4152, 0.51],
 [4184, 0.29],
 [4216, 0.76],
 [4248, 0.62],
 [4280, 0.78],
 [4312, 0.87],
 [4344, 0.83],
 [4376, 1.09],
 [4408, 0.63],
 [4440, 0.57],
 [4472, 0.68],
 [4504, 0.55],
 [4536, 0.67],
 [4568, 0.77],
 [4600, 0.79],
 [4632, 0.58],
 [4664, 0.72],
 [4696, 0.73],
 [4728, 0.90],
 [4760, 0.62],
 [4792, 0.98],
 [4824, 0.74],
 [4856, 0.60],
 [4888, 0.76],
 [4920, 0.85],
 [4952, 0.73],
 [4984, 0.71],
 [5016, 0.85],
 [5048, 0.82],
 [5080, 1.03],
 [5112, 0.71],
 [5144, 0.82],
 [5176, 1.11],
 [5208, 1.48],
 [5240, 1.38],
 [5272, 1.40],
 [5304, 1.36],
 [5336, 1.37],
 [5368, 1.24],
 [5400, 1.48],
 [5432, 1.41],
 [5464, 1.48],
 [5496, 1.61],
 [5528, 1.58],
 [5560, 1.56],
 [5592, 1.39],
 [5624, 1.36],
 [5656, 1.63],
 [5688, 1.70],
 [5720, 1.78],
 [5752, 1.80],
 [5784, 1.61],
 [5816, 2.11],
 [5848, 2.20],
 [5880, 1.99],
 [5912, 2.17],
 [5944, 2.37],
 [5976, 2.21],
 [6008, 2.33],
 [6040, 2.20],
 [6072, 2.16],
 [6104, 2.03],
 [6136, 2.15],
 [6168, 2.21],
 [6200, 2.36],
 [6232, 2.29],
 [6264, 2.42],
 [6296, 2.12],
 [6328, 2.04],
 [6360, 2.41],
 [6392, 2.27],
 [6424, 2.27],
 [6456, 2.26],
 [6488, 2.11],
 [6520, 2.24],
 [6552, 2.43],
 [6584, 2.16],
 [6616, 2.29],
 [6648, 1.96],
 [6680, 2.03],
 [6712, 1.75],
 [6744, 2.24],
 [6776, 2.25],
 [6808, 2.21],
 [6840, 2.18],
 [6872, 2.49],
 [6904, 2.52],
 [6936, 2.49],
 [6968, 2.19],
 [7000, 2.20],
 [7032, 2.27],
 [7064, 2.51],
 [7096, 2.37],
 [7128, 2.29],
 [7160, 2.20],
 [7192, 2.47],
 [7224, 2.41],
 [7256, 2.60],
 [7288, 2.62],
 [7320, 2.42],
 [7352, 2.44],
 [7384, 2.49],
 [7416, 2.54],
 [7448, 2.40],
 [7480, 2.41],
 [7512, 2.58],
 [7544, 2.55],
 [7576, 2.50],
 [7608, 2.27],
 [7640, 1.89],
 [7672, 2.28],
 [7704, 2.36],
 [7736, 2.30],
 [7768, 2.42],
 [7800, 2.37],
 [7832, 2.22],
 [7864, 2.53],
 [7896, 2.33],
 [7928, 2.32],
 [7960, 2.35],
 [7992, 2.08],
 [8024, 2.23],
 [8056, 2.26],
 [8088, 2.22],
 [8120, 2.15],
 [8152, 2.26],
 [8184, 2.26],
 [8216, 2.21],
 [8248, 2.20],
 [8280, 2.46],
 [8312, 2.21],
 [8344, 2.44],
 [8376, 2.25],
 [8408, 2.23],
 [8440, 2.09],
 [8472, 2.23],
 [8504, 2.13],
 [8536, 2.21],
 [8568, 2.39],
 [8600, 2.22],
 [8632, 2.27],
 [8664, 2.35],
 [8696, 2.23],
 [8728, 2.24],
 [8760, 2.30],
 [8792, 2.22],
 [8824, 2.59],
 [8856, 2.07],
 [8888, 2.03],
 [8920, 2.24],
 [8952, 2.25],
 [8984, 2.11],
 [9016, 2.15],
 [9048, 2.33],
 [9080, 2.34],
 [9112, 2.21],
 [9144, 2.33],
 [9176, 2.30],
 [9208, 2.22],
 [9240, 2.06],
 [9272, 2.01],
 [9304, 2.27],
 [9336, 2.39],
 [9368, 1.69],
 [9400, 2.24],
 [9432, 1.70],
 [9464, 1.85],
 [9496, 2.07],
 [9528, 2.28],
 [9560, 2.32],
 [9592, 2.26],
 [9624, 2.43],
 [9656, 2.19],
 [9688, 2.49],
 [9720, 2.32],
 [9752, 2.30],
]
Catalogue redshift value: 0.296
